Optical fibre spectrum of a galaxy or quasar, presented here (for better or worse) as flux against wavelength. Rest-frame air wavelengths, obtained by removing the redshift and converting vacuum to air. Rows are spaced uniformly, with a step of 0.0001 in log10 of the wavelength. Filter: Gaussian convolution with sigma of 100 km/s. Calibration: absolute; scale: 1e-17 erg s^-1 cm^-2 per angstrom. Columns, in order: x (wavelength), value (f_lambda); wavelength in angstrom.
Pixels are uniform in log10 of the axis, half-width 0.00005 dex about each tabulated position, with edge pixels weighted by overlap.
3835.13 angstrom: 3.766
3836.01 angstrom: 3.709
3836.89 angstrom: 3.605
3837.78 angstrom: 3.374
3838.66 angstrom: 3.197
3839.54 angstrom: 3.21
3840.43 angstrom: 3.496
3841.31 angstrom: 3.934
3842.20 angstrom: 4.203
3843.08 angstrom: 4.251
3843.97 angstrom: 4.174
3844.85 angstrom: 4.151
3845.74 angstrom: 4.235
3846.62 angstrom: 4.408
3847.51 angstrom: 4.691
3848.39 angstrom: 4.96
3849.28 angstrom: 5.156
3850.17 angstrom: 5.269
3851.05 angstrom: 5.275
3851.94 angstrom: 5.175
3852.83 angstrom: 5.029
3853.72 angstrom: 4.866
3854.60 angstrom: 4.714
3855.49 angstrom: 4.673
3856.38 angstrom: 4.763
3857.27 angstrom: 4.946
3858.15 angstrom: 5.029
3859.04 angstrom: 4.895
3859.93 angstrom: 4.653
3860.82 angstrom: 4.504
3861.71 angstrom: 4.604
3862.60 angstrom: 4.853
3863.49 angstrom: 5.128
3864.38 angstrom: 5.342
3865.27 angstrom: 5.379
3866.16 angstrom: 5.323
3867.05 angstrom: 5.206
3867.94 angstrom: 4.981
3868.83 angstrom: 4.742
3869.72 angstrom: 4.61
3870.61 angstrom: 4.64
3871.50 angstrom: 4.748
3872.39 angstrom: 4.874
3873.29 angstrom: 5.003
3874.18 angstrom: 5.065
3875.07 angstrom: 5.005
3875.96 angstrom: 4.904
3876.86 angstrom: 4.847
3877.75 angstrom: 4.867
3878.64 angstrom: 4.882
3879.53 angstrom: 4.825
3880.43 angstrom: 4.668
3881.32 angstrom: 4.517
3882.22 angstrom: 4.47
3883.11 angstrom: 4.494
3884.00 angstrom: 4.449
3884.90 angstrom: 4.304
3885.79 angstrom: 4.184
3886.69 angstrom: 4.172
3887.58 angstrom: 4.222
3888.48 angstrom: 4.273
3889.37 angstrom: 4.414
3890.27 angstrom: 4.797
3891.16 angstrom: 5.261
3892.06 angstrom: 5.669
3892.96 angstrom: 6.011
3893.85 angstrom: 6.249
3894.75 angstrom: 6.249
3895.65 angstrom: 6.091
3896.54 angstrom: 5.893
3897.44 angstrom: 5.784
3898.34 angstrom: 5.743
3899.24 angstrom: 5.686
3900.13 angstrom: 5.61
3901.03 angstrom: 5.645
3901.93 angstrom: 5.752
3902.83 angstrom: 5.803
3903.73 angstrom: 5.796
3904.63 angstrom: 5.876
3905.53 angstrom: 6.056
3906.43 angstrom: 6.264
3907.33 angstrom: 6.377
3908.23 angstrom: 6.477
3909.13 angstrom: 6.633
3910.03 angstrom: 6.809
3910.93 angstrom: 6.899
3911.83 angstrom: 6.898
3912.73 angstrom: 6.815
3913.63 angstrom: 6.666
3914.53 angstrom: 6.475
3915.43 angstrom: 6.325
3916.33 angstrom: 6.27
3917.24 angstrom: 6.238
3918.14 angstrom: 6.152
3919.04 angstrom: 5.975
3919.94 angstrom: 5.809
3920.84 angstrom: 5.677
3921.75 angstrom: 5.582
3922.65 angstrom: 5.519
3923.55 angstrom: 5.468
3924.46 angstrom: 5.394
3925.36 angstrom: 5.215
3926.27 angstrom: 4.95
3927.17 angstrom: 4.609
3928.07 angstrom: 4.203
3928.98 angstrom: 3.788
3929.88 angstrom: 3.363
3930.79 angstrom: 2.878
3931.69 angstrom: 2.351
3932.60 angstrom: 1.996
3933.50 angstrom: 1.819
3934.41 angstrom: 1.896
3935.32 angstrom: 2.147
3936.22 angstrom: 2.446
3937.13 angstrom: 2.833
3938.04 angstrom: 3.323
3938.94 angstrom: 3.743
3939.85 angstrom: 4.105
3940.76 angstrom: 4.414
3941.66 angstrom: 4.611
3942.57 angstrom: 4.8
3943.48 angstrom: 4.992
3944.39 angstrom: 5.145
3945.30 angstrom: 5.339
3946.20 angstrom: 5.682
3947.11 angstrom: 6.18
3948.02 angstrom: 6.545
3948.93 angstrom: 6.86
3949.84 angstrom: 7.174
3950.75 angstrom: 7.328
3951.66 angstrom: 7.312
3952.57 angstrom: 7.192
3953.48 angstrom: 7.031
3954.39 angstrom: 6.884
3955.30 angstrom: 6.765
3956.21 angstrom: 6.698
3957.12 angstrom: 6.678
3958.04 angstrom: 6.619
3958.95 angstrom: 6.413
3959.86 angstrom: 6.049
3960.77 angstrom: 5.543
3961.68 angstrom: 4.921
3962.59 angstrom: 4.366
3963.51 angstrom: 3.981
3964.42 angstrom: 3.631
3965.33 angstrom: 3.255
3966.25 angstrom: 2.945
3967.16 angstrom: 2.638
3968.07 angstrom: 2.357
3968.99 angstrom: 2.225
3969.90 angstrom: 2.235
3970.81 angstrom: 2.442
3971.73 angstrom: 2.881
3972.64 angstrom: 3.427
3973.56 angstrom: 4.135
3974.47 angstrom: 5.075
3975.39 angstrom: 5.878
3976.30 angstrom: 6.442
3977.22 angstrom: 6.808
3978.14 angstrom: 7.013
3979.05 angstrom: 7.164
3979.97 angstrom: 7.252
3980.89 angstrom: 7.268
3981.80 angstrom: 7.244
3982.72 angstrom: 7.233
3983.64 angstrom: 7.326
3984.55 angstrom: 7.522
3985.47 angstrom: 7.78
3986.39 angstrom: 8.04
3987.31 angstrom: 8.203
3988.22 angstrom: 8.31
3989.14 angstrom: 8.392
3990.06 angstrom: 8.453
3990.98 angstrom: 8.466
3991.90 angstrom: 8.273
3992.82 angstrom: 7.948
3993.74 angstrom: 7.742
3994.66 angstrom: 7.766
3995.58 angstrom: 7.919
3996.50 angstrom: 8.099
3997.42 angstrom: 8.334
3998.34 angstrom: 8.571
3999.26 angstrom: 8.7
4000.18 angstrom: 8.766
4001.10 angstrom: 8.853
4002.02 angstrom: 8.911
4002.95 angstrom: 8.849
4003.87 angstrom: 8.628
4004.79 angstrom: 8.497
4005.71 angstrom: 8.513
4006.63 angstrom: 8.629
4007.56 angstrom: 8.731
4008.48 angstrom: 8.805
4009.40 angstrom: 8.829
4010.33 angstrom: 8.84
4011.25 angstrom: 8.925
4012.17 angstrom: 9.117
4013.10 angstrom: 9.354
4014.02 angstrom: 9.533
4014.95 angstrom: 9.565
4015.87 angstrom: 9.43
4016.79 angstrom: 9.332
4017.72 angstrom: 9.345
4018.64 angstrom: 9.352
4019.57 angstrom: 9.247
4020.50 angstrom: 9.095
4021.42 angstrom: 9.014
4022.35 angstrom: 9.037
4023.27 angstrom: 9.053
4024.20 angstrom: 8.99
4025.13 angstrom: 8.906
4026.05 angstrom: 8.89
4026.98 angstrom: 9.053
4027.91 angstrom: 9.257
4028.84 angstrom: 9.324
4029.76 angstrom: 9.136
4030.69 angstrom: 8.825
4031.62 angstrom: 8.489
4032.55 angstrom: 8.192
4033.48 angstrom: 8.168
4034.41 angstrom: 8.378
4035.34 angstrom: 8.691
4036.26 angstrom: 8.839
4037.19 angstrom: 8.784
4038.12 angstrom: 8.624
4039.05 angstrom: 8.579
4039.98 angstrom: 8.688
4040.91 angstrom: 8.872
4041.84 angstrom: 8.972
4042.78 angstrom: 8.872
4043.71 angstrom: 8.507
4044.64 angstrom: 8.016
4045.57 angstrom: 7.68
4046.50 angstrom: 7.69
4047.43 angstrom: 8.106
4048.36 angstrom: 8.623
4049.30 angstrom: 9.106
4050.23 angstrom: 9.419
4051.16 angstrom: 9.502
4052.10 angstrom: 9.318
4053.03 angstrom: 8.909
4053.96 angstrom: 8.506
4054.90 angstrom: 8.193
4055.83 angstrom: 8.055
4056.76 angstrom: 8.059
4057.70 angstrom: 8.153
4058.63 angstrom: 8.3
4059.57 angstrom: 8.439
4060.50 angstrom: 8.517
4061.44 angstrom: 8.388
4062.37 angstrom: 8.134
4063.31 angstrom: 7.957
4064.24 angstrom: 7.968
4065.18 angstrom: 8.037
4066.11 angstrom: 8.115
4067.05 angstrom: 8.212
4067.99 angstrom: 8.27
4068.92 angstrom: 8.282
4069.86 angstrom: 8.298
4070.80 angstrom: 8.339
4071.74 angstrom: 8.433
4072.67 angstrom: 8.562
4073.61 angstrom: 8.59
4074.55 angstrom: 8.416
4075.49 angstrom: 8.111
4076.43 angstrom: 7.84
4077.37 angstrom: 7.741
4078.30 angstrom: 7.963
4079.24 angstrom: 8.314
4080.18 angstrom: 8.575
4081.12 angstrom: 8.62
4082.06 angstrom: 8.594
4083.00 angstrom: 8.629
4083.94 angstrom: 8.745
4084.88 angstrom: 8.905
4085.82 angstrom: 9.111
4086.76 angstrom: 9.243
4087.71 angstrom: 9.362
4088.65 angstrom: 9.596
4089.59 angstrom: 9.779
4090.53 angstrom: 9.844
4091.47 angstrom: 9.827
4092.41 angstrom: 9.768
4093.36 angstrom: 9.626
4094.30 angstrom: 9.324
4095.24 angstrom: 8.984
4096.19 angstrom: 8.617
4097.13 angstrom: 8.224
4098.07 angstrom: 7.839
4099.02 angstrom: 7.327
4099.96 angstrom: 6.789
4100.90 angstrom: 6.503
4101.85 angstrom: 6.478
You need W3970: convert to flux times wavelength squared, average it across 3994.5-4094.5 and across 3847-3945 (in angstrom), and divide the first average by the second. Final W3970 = 1.9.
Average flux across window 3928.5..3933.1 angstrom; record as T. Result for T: 2.87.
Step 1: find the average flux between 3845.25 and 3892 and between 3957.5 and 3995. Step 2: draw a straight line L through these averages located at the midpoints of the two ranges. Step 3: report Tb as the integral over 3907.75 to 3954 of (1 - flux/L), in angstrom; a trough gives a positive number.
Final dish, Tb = 2.0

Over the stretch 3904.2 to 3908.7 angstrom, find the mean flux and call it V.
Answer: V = 6.21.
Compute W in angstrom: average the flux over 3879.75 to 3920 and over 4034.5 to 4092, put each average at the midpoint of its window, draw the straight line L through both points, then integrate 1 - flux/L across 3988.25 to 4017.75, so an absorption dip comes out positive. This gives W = -4.6 angstrom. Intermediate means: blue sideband 5.67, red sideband 8.57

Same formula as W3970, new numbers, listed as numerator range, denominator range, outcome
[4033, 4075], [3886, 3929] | 1.59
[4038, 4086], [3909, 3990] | 1.66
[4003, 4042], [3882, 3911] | 1.72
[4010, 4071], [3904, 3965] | 1.72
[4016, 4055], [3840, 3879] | 2.01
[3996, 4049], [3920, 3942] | 2.38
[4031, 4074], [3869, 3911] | 1.73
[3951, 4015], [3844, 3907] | 1.44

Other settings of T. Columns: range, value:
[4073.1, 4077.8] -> 8.13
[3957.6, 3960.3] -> 6.37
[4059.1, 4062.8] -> 8.38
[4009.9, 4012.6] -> 8.98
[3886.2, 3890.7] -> 4.37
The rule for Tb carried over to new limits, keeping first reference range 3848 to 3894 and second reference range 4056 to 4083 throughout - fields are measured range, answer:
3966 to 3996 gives 2.5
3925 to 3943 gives 7.5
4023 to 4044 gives -3.1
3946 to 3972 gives 4.6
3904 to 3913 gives -1.6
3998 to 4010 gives -2.6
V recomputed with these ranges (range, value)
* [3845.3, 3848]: 4.47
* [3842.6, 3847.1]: 4.25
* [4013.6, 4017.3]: 9.46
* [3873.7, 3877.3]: 4.95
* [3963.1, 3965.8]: 3.61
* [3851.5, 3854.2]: 5.02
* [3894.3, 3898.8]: 5.94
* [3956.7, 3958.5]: 6.62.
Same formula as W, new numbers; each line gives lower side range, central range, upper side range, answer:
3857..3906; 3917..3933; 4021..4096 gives 3.30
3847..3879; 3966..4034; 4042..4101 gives -3.53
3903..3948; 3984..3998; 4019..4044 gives -1.34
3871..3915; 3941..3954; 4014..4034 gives 1.55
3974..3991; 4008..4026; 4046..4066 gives -2.95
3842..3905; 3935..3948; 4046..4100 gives 3.88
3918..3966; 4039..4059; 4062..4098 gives -1.88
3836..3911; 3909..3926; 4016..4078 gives -0.68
